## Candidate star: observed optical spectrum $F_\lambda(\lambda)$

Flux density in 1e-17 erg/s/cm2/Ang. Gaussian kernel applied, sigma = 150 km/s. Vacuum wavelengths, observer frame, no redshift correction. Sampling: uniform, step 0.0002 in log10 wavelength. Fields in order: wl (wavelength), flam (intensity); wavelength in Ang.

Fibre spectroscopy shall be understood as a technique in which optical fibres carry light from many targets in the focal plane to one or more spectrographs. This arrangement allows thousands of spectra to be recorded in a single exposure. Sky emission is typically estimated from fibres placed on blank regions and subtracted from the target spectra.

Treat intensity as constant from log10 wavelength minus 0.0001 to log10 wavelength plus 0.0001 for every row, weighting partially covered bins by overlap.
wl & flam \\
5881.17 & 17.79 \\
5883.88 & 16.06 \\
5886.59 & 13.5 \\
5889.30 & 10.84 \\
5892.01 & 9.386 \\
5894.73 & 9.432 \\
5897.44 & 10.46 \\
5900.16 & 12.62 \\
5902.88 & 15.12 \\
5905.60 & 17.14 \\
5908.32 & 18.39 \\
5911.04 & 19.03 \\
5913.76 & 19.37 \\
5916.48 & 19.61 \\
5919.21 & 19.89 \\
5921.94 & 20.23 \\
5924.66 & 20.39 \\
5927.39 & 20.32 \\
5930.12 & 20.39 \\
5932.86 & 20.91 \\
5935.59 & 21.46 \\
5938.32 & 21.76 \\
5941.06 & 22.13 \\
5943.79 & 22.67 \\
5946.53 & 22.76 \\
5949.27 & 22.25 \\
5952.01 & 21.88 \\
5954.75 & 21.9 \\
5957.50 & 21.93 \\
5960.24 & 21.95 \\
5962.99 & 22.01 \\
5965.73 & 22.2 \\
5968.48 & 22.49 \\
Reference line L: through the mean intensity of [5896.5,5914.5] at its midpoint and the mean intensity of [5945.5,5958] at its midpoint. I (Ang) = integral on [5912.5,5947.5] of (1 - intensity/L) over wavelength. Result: -3.0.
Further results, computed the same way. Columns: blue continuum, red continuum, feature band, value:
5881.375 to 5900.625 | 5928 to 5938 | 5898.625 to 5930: -2.6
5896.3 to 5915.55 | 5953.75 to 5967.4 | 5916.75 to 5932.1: -1.8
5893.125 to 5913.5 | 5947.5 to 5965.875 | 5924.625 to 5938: -1.6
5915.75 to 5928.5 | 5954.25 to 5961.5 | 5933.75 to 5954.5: -0.8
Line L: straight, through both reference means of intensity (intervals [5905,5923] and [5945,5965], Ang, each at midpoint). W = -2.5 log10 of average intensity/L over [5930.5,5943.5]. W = -0.04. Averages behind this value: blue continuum 19.2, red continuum 22.1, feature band 21.6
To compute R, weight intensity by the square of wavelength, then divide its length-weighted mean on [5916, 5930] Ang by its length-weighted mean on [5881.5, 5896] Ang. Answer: 1.66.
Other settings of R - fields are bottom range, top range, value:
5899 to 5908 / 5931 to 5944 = 1.42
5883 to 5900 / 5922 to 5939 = 1.82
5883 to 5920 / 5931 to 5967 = 1.49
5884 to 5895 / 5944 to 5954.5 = 1.98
